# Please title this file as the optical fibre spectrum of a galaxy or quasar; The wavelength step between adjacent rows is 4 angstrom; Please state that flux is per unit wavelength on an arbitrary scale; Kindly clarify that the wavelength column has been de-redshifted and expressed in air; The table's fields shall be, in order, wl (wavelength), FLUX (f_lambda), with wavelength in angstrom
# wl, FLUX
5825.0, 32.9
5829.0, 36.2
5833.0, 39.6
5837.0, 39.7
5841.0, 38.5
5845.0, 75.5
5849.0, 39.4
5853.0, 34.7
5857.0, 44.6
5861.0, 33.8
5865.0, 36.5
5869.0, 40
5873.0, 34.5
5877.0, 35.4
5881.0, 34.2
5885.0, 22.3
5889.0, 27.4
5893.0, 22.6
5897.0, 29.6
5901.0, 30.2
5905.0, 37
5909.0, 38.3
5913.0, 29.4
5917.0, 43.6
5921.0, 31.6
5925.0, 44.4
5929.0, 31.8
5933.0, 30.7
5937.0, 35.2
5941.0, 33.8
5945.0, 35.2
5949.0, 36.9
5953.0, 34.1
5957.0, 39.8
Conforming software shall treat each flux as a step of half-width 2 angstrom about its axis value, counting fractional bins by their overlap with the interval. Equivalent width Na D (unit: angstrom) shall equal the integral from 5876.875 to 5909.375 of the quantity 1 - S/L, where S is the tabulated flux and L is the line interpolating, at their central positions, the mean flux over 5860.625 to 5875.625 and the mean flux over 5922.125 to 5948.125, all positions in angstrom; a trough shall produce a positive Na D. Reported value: 5.2 angstrom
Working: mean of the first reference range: 36.4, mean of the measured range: 30.1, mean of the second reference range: 35.1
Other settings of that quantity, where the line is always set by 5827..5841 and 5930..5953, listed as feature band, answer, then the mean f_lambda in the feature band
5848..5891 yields 2.8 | 34.7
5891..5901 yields 2.5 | 26.9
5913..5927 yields -1.3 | 38.4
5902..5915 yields 0.4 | 34.5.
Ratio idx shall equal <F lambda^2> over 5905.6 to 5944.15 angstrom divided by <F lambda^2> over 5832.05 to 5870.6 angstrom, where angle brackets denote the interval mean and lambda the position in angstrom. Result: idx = 0.9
